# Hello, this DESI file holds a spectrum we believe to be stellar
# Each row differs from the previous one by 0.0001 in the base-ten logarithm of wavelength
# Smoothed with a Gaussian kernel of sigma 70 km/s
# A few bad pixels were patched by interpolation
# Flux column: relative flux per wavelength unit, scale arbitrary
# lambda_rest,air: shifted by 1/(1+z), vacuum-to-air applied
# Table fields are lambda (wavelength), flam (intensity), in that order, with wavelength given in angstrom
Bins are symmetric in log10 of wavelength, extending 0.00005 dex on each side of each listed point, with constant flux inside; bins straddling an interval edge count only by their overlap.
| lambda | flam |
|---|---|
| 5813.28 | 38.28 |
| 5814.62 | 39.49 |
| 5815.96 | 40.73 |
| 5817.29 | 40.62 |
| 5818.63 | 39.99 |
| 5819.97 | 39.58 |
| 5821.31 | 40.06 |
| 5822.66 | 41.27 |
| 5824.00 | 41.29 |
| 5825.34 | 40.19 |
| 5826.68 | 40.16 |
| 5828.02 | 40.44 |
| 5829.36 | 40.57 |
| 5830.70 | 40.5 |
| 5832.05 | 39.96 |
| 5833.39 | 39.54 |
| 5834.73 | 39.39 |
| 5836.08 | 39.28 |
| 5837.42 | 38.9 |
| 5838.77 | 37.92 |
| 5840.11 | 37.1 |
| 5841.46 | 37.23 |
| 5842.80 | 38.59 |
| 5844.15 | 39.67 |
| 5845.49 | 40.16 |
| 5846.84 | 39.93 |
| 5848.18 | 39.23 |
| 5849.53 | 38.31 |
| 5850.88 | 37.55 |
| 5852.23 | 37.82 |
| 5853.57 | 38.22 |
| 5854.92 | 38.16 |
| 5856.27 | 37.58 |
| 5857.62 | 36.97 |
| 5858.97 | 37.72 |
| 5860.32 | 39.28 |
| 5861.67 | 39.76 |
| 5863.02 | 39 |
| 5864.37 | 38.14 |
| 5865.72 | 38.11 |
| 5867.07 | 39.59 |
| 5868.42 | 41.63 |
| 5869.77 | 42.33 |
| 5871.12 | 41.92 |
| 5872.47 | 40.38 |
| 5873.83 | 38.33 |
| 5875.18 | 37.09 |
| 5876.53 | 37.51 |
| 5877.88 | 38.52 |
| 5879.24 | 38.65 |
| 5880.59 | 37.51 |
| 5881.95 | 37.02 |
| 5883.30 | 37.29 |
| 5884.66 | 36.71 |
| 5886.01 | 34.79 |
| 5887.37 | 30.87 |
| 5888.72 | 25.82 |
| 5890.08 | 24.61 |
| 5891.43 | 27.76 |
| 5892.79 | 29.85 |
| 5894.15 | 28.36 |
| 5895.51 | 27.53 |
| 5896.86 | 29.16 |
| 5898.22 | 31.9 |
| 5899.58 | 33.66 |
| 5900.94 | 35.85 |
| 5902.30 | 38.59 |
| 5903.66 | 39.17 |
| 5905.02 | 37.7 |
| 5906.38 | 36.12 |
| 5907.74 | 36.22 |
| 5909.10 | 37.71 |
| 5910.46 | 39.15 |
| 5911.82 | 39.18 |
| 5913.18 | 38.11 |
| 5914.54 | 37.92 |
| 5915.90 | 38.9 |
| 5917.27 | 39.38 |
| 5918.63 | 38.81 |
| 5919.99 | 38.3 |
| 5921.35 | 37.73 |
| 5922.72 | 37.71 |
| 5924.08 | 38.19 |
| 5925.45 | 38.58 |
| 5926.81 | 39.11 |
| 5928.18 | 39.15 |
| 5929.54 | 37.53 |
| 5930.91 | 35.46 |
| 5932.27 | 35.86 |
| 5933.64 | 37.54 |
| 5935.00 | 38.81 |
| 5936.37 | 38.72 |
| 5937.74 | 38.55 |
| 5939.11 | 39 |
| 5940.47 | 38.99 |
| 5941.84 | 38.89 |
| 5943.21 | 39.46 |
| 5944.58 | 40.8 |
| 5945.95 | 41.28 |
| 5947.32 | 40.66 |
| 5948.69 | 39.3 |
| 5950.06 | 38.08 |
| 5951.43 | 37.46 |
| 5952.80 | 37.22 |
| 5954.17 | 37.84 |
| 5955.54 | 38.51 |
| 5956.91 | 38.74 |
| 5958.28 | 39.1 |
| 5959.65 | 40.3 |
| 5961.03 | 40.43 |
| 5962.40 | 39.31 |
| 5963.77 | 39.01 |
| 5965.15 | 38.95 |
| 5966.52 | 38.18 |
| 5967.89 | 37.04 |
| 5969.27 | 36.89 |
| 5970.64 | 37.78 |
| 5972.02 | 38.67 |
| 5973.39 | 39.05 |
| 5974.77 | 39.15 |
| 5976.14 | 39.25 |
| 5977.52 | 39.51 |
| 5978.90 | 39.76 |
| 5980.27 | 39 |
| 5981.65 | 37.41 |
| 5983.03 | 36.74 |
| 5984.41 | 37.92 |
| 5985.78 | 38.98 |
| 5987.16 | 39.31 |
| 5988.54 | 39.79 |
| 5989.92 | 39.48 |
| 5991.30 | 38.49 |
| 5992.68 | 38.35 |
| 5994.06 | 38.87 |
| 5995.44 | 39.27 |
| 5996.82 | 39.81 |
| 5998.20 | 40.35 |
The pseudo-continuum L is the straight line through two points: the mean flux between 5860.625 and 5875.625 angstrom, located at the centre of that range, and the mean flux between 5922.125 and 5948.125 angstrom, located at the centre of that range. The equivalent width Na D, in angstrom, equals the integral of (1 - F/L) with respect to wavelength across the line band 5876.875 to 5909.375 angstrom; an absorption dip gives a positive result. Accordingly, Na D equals 4.6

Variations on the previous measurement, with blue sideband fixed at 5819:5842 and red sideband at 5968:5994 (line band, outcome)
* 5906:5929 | 0.4 angstrom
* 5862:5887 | 0.5 angstrom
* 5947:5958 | 0.1 angstrom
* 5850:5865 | 0.5 angstrom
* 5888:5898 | 2.9 angstrom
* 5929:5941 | 0.3 angstrom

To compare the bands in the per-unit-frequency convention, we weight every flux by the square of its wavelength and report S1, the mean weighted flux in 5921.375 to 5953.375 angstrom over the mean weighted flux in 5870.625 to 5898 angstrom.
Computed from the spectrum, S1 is 1.16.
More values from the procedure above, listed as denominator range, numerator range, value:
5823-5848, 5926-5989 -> 1.02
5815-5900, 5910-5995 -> 1.07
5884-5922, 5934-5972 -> 1.14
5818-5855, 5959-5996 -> 1.03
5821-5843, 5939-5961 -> 1.03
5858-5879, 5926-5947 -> 1.01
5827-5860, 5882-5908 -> 0.86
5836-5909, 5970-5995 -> 1.10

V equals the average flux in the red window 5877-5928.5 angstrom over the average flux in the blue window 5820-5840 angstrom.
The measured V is 0.9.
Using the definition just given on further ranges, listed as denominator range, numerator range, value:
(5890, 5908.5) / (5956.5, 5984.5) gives 1.18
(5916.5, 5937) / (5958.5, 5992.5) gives 1.02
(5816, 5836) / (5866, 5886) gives 0.96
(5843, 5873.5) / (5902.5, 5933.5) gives 0.97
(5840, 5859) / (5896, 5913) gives 0.94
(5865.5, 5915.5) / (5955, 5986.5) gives 1.08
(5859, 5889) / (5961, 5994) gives 1.02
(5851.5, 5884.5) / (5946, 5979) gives 1.00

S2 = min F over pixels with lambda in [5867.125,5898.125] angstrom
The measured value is 24.61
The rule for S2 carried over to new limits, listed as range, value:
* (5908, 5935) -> 35.46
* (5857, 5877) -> 36.97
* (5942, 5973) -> 36.89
